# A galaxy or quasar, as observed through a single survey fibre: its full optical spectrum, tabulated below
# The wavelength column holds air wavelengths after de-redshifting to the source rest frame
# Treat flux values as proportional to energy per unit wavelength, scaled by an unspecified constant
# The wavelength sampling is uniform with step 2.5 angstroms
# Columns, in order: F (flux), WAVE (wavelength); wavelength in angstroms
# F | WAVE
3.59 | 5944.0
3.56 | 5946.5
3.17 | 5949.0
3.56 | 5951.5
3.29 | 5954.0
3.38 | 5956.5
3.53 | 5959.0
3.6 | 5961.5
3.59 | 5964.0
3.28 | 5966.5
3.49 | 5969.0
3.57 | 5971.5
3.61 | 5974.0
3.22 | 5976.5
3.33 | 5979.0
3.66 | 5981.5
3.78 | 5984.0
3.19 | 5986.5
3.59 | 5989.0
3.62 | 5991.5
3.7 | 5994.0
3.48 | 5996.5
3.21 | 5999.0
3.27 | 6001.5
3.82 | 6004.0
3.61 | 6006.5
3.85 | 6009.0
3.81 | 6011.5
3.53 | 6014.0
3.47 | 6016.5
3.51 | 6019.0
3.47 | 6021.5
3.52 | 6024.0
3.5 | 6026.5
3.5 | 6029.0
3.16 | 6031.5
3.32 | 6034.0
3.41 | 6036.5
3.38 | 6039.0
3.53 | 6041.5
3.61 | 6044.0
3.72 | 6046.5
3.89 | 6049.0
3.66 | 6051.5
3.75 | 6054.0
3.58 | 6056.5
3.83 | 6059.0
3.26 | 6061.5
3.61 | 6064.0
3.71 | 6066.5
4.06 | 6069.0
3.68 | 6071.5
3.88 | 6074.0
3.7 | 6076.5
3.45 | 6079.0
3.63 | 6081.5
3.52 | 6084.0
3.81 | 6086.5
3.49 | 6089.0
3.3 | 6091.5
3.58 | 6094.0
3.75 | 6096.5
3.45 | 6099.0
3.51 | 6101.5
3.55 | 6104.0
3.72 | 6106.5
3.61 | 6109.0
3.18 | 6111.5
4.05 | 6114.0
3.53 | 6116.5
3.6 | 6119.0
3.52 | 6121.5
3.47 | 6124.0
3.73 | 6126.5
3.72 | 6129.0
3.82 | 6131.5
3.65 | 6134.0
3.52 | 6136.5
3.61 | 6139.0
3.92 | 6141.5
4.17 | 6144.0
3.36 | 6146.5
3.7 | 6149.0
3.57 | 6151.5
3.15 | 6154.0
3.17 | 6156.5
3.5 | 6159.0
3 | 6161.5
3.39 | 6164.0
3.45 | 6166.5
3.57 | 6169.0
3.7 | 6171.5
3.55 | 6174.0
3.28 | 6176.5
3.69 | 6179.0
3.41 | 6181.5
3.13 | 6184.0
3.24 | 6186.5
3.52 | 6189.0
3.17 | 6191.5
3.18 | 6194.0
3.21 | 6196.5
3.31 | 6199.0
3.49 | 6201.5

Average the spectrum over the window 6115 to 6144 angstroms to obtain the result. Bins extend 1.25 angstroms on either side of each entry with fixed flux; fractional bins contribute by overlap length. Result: 3.67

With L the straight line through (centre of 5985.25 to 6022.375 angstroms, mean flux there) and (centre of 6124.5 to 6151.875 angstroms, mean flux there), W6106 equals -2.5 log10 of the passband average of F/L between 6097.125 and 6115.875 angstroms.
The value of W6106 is 0.02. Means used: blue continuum 3.54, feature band 3.59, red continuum 3.7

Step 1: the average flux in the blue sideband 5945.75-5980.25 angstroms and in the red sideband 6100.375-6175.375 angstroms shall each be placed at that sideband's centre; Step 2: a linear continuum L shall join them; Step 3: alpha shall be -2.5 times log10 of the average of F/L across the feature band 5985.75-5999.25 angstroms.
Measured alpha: -0.01 mag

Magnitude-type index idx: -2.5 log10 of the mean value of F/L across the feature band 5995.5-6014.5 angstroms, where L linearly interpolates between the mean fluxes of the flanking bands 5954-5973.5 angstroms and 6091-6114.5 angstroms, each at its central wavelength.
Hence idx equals -0.02 mag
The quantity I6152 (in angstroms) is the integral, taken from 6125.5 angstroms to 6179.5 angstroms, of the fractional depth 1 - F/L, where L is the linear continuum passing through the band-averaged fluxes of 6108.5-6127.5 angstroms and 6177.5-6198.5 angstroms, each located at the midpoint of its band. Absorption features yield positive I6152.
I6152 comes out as -1.6 angstroms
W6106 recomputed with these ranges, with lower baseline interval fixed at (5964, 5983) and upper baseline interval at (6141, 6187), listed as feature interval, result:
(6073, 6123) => -0.038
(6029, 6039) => 0.043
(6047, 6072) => -0.072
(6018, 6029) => -0.011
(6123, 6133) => -0.068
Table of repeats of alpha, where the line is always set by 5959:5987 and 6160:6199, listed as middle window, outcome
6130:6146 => -0.11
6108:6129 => -0.06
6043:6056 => -0.08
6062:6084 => -0.08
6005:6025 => -0.04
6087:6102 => -0.03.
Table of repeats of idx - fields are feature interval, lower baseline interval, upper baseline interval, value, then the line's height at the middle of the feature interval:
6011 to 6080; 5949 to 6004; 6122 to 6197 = -0.033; 3.48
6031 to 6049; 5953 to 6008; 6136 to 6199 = -0.004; 3.48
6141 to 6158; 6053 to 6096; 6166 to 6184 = -0.008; 3.53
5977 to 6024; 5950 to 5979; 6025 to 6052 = -0.019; 3.48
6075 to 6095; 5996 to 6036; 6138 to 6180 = -0.017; 3.51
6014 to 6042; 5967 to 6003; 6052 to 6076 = 0.051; 3.6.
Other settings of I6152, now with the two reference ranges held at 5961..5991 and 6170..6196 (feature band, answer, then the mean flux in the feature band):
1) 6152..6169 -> 0.4 angstroms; 3.31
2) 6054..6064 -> -0.4 angstroms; 3.59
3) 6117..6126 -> -0.3 angstroms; 3.55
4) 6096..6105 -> -0.3 angstroms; 3.55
